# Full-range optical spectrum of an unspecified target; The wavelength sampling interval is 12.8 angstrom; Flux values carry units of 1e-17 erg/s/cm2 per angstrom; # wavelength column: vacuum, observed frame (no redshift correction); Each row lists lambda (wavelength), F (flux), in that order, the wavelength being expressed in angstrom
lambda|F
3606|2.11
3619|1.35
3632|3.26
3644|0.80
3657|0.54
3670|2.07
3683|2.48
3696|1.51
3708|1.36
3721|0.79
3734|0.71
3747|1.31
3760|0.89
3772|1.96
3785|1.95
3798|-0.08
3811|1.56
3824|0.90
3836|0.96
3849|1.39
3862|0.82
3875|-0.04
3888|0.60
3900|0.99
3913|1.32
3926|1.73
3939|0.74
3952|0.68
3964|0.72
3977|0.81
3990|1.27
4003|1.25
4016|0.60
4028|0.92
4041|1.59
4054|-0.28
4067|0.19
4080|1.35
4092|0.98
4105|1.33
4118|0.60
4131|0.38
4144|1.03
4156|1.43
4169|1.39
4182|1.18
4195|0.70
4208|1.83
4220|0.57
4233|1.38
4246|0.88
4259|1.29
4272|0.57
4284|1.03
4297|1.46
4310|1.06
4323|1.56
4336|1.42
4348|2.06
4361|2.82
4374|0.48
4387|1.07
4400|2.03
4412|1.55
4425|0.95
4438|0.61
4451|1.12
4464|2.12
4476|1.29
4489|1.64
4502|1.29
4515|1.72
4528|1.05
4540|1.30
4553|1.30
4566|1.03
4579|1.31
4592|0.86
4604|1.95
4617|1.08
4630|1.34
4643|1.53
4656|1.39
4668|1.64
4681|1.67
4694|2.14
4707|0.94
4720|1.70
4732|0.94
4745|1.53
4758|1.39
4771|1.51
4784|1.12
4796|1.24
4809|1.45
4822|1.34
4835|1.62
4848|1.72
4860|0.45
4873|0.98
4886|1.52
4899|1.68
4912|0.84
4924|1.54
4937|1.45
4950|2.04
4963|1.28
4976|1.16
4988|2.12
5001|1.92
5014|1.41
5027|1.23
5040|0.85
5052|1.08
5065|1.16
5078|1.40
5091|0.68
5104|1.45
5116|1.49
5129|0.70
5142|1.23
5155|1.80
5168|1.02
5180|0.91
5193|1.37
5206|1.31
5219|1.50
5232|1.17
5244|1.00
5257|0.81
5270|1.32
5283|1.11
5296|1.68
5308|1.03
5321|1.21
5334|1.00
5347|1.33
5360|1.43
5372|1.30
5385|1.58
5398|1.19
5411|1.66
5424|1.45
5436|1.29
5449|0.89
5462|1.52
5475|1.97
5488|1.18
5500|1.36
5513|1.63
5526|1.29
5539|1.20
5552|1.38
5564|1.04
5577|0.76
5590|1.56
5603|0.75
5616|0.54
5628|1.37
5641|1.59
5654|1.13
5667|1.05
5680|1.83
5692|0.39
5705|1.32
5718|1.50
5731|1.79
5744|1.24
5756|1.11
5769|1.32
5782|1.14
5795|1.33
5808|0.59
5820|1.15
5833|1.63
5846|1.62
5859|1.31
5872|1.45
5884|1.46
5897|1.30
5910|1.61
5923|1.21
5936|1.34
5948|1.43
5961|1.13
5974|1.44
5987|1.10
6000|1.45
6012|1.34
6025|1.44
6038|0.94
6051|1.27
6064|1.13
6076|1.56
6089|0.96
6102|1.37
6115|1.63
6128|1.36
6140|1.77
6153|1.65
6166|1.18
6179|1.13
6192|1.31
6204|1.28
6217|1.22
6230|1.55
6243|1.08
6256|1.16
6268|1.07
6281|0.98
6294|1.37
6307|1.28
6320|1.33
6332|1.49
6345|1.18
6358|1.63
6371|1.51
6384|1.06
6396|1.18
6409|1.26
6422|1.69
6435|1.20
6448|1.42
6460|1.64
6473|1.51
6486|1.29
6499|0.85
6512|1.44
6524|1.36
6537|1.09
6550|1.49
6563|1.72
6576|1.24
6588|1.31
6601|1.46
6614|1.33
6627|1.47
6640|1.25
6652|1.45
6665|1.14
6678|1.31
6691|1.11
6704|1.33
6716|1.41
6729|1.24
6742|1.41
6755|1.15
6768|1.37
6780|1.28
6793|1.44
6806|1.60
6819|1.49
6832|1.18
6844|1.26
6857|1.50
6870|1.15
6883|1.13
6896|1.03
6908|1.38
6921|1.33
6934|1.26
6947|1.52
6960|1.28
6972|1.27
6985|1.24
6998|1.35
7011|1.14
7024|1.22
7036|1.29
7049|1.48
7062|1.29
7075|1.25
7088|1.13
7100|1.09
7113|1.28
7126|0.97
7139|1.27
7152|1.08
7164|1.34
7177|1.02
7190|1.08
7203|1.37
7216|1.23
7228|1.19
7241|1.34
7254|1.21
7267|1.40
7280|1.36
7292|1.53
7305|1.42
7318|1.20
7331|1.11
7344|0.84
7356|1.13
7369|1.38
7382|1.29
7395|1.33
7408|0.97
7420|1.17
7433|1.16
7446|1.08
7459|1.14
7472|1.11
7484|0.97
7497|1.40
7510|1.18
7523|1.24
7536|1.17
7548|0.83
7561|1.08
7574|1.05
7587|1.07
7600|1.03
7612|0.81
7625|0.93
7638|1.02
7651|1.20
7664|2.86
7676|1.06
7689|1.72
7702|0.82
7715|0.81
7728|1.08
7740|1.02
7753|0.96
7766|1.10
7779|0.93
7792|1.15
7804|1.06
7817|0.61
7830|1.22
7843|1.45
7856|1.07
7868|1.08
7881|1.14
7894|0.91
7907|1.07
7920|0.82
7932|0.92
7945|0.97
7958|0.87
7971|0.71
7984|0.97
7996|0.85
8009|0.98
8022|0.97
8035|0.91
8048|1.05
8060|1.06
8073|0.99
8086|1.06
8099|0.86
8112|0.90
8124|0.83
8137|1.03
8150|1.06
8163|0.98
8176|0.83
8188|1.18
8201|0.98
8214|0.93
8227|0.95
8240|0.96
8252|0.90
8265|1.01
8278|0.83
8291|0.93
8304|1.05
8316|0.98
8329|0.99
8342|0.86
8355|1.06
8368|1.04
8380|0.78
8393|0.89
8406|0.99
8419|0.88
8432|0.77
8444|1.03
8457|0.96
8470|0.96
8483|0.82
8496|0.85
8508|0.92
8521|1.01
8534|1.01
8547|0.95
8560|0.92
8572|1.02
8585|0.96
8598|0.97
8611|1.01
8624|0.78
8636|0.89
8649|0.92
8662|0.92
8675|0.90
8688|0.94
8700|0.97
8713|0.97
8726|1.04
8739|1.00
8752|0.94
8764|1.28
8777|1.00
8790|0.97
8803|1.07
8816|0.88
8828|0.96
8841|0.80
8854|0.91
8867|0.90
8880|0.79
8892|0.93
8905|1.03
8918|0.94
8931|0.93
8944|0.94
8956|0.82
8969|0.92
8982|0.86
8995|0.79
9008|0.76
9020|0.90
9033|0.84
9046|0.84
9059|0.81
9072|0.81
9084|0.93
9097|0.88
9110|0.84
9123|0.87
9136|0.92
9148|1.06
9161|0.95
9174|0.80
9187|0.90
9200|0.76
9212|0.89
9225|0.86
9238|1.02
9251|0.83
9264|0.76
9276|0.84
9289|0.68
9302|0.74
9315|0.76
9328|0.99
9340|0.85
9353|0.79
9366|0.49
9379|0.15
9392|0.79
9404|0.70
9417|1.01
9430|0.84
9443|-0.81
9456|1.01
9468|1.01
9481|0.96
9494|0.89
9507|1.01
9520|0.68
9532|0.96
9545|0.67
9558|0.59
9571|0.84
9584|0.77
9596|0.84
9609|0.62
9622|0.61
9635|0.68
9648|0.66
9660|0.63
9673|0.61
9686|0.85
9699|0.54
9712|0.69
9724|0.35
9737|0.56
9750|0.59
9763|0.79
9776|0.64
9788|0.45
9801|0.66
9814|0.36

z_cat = 0.168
